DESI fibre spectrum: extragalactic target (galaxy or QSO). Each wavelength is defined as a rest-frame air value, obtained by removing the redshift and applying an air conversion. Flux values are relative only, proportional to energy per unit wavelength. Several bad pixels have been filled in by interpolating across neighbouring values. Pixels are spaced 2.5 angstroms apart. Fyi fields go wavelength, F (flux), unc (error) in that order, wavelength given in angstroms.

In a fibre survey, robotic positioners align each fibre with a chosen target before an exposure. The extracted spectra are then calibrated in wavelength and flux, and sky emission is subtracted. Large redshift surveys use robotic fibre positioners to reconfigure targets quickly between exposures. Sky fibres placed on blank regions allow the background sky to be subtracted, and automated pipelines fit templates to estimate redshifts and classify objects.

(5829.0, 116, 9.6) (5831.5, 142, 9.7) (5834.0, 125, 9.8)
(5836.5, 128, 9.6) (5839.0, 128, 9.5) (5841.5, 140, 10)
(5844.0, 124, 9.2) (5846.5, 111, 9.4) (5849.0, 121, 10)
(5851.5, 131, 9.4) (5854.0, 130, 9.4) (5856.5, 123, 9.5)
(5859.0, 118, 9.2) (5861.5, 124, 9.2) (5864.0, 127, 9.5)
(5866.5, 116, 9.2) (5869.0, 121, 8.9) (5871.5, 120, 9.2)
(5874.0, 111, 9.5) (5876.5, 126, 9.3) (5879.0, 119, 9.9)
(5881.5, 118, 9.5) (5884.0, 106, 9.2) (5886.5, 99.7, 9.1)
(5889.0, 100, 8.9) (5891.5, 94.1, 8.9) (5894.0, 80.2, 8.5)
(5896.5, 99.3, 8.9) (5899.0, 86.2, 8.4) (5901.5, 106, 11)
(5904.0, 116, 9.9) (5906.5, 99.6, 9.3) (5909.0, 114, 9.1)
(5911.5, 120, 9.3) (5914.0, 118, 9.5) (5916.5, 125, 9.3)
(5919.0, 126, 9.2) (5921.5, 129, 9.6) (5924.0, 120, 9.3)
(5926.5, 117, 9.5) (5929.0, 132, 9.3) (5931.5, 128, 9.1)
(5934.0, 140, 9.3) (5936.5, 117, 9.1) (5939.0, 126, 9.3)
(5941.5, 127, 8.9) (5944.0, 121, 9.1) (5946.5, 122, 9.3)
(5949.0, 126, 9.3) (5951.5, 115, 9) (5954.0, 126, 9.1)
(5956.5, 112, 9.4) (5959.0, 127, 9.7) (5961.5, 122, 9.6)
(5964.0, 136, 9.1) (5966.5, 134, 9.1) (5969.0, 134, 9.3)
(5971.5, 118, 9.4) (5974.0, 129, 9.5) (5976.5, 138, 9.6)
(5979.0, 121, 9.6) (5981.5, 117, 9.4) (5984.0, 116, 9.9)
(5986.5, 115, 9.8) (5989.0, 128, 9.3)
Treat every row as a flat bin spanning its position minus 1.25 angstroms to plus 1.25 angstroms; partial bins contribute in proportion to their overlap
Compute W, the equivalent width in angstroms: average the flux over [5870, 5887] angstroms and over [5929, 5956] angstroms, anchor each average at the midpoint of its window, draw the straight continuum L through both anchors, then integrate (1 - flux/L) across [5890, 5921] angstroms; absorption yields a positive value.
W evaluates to 3.1 angstroms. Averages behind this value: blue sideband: 115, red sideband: 125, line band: 108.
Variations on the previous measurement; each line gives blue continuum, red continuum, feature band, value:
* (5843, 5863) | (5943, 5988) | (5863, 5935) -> 5.3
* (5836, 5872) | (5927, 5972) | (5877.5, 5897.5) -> 3.6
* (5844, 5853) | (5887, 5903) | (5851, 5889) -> -3.2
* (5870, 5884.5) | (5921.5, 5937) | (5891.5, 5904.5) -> 2.7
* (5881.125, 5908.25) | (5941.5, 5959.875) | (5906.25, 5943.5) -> -3.8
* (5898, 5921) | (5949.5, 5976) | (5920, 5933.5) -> -1.0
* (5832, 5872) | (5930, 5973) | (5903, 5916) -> 1.1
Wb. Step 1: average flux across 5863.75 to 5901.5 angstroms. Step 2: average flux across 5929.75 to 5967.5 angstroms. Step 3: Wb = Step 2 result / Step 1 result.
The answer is 1.16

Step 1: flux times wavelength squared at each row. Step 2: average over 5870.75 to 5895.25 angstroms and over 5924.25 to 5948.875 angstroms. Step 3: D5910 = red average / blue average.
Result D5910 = 1.19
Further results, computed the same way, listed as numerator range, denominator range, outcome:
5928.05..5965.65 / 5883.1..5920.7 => 1.20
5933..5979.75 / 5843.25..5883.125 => 1.07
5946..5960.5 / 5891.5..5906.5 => 1.27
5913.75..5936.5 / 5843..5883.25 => 1.06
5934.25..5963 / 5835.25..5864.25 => 1.01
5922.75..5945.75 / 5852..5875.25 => 1.06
